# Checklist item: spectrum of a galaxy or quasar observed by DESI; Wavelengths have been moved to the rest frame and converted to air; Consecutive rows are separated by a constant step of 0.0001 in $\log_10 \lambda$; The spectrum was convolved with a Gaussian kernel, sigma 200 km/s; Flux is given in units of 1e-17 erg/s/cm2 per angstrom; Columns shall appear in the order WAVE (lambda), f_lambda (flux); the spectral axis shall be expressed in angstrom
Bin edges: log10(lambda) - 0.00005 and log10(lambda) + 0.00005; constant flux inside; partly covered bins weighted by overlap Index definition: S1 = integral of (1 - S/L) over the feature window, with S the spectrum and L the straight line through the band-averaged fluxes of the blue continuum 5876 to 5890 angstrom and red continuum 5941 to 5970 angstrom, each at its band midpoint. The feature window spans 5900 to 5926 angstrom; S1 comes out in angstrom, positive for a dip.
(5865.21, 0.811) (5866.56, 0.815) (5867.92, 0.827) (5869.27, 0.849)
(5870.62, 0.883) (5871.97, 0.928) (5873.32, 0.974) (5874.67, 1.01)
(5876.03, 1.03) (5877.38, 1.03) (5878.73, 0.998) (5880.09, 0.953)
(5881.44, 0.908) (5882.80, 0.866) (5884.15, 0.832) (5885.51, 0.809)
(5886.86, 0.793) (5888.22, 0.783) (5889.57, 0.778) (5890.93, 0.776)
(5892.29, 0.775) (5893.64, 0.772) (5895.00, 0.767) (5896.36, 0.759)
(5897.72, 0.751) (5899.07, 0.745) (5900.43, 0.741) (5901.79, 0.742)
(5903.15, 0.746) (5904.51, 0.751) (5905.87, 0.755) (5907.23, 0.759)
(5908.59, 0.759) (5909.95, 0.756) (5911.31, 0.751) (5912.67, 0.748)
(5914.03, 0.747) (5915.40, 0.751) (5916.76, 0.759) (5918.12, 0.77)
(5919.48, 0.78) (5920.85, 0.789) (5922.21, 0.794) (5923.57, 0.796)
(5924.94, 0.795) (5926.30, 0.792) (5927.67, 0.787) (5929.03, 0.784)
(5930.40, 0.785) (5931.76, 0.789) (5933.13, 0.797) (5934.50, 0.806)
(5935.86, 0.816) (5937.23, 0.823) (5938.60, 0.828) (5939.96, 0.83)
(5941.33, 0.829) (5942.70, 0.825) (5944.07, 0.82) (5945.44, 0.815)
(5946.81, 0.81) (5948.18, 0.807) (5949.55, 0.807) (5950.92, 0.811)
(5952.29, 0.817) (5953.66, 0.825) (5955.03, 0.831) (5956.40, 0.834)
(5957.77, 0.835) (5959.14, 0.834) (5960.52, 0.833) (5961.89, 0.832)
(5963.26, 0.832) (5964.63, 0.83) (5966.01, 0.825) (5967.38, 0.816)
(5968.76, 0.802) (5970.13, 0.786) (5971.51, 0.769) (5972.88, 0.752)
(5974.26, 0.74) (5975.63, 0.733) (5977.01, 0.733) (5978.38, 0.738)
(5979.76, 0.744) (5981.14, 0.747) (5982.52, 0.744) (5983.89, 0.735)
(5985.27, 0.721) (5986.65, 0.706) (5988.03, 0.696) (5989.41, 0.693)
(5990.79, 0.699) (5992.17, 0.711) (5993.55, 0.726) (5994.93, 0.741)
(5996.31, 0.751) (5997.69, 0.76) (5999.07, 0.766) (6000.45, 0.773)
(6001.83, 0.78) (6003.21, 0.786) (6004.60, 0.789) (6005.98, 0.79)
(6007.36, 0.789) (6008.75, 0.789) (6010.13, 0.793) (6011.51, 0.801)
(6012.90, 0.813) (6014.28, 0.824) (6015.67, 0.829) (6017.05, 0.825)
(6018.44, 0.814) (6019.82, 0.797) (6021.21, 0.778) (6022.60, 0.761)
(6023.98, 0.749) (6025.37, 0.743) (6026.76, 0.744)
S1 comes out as 2.9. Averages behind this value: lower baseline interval 0.885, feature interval 0.763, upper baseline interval 0.822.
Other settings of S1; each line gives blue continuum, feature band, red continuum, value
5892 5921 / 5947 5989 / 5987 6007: -1.84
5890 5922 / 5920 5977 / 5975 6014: -3.72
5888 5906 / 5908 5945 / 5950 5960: 0.20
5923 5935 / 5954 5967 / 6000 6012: -0.68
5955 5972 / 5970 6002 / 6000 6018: 2.84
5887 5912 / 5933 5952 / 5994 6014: -1.19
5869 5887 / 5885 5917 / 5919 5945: 4.09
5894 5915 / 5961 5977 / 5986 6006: -0.96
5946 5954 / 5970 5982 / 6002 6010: 0.81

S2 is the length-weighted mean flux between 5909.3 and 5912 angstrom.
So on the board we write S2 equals 0.754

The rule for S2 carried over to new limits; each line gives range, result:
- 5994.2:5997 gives 0.746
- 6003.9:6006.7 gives 0.789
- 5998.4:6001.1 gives 0.77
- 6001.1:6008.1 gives 0.786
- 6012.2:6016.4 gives 0.822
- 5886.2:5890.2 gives 0.785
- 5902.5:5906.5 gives 0.75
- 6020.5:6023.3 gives 0.769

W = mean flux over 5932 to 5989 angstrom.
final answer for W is 0.792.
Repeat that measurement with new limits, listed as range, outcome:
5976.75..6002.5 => 0.735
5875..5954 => 0.804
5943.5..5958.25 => 0.819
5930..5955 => 0.814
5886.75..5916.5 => 0.759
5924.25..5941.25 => 0.804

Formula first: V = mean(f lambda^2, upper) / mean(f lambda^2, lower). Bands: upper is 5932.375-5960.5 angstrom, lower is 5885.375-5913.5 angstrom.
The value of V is 1.09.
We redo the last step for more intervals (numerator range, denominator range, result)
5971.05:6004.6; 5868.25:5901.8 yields 0.90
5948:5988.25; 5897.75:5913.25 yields 1.07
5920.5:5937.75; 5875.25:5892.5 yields 0.92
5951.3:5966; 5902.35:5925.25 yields 1.10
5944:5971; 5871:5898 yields 0.97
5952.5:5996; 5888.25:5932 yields 1.02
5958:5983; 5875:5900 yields 0.96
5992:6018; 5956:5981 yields 1.00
